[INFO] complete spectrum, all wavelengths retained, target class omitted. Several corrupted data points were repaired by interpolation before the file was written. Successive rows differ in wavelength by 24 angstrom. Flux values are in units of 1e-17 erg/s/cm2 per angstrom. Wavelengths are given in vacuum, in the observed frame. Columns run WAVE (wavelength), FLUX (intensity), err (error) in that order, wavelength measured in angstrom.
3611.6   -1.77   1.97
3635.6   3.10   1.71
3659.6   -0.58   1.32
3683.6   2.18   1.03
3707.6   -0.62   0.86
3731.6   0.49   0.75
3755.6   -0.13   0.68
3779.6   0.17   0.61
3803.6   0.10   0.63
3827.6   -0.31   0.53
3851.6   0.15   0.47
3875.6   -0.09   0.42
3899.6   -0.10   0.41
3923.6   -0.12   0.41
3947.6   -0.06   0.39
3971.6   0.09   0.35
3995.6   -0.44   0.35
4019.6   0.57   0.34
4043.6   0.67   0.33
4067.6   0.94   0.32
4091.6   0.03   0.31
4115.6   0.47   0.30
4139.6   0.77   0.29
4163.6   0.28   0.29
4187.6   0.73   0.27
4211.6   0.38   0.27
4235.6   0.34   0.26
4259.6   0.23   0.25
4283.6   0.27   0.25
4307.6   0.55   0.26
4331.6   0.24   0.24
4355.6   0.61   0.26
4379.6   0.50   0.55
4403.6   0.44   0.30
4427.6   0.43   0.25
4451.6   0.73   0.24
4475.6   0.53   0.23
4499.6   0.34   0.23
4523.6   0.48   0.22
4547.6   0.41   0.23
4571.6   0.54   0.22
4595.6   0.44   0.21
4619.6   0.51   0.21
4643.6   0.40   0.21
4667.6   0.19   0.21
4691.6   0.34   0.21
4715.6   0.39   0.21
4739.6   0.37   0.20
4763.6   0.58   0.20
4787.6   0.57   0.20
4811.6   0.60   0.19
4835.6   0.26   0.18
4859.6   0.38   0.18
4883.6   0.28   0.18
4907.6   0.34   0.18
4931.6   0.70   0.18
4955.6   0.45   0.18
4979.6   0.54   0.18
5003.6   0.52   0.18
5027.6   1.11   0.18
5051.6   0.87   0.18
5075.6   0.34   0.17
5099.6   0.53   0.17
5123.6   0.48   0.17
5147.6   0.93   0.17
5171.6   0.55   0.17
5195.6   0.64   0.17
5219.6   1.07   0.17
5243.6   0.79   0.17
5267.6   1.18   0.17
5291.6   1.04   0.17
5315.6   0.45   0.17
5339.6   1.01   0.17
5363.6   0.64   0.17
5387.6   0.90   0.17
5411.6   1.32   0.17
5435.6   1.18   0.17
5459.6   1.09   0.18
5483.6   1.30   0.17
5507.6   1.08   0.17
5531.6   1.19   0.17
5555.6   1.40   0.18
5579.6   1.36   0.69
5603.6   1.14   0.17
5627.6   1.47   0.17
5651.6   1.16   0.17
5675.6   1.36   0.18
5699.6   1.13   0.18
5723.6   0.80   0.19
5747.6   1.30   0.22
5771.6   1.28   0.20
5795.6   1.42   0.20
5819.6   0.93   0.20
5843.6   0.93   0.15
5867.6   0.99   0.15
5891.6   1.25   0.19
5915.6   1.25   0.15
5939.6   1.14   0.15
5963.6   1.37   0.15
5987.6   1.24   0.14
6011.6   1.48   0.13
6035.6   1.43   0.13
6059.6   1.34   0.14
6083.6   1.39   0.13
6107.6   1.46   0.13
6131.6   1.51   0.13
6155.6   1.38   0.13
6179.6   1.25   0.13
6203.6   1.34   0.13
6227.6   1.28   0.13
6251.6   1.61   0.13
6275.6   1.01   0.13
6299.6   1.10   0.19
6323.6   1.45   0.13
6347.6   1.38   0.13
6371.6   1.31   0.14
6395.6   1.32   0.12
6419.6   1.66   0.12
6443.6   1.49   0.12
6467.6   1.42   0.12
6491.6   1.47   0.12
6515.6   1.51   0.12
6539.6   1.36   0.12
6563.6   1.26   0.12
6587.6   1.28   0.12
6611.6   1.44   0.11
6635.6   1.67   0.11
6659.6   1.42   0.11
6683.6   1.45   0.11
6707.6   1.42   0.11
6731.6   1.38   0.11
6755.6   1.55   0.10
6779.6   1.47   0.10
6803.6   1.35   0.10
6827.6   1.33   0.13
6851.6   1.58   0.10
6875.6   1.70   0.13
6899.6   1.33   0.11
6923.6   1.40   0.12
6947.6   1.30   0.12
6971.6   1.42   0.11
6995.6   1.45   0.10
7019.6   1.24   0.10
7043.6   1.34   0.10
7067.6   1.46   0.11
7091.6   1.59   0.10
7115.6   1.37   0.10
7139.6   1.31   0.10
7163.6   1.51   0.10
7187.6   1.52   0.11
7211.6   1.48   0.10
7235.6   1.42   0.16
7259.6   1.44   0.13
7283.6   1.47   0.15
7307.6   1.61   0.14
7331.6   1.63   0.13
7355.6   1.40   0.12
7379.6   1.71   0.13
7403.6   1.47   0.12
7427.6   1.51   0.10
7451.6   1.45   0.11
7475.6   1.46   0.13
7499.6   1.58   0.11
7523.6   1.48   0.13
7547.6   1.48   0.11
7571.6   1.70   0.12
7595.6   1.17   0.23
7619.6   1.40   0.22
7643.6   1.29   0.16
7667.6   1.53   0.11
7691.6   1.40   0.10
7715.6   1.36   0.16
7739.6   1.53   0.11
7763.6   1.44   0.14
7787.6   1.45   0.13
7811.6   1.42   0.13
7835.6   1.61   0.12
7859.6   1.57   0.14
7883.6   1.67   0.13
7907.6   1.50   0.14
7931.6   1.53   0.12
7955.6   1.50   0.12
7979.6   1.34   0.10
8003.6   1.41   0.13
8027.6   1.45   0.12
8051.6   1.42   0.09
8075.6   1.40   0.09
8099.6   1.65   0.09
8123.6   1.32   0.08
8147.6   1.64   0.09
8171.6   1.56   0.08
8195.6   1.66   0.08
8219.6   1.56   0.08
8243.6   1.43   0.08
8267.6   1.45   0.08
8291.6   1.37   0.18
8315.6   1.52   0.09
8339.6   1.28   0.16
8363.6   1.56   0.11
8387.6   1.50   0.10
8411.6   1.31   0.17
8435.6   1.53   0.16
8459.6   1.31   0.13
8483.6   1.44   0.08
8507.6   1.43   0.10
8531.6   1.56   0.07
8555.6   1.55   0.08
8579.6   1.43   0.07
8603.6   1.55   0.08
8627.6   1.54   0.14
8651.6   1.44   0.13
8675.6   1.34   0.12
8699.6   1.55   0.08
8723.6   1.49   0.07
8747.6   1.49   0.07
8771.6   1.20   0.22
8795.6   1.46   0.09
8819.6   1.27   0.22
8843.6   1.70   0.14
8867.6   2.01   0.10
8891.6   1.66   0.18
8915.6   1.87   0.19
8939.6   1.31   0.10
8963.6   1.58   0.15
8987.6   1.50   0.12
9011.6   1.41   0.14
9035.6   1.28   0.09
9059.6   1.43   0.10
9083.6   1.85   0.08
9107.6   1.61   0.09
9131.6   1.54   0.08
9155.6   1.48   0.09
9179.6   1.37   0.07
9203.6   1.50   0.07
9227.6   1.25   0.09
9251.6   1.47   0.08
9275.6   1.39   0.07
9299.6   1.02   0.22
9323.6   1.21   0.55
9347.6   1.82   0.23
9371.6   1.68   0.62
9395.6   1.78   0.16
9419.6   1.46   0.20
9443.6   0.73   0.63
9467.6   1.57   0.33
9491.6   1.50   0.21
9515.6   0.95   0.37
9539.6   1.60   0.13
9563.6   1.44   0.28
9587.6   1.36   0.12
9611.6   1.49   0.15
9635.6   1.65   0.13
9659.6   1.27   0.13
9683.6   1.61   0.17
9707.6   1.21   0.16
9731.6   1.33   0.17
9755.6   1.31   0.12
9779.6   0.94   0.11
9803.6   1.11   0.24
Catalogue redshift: 0.351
